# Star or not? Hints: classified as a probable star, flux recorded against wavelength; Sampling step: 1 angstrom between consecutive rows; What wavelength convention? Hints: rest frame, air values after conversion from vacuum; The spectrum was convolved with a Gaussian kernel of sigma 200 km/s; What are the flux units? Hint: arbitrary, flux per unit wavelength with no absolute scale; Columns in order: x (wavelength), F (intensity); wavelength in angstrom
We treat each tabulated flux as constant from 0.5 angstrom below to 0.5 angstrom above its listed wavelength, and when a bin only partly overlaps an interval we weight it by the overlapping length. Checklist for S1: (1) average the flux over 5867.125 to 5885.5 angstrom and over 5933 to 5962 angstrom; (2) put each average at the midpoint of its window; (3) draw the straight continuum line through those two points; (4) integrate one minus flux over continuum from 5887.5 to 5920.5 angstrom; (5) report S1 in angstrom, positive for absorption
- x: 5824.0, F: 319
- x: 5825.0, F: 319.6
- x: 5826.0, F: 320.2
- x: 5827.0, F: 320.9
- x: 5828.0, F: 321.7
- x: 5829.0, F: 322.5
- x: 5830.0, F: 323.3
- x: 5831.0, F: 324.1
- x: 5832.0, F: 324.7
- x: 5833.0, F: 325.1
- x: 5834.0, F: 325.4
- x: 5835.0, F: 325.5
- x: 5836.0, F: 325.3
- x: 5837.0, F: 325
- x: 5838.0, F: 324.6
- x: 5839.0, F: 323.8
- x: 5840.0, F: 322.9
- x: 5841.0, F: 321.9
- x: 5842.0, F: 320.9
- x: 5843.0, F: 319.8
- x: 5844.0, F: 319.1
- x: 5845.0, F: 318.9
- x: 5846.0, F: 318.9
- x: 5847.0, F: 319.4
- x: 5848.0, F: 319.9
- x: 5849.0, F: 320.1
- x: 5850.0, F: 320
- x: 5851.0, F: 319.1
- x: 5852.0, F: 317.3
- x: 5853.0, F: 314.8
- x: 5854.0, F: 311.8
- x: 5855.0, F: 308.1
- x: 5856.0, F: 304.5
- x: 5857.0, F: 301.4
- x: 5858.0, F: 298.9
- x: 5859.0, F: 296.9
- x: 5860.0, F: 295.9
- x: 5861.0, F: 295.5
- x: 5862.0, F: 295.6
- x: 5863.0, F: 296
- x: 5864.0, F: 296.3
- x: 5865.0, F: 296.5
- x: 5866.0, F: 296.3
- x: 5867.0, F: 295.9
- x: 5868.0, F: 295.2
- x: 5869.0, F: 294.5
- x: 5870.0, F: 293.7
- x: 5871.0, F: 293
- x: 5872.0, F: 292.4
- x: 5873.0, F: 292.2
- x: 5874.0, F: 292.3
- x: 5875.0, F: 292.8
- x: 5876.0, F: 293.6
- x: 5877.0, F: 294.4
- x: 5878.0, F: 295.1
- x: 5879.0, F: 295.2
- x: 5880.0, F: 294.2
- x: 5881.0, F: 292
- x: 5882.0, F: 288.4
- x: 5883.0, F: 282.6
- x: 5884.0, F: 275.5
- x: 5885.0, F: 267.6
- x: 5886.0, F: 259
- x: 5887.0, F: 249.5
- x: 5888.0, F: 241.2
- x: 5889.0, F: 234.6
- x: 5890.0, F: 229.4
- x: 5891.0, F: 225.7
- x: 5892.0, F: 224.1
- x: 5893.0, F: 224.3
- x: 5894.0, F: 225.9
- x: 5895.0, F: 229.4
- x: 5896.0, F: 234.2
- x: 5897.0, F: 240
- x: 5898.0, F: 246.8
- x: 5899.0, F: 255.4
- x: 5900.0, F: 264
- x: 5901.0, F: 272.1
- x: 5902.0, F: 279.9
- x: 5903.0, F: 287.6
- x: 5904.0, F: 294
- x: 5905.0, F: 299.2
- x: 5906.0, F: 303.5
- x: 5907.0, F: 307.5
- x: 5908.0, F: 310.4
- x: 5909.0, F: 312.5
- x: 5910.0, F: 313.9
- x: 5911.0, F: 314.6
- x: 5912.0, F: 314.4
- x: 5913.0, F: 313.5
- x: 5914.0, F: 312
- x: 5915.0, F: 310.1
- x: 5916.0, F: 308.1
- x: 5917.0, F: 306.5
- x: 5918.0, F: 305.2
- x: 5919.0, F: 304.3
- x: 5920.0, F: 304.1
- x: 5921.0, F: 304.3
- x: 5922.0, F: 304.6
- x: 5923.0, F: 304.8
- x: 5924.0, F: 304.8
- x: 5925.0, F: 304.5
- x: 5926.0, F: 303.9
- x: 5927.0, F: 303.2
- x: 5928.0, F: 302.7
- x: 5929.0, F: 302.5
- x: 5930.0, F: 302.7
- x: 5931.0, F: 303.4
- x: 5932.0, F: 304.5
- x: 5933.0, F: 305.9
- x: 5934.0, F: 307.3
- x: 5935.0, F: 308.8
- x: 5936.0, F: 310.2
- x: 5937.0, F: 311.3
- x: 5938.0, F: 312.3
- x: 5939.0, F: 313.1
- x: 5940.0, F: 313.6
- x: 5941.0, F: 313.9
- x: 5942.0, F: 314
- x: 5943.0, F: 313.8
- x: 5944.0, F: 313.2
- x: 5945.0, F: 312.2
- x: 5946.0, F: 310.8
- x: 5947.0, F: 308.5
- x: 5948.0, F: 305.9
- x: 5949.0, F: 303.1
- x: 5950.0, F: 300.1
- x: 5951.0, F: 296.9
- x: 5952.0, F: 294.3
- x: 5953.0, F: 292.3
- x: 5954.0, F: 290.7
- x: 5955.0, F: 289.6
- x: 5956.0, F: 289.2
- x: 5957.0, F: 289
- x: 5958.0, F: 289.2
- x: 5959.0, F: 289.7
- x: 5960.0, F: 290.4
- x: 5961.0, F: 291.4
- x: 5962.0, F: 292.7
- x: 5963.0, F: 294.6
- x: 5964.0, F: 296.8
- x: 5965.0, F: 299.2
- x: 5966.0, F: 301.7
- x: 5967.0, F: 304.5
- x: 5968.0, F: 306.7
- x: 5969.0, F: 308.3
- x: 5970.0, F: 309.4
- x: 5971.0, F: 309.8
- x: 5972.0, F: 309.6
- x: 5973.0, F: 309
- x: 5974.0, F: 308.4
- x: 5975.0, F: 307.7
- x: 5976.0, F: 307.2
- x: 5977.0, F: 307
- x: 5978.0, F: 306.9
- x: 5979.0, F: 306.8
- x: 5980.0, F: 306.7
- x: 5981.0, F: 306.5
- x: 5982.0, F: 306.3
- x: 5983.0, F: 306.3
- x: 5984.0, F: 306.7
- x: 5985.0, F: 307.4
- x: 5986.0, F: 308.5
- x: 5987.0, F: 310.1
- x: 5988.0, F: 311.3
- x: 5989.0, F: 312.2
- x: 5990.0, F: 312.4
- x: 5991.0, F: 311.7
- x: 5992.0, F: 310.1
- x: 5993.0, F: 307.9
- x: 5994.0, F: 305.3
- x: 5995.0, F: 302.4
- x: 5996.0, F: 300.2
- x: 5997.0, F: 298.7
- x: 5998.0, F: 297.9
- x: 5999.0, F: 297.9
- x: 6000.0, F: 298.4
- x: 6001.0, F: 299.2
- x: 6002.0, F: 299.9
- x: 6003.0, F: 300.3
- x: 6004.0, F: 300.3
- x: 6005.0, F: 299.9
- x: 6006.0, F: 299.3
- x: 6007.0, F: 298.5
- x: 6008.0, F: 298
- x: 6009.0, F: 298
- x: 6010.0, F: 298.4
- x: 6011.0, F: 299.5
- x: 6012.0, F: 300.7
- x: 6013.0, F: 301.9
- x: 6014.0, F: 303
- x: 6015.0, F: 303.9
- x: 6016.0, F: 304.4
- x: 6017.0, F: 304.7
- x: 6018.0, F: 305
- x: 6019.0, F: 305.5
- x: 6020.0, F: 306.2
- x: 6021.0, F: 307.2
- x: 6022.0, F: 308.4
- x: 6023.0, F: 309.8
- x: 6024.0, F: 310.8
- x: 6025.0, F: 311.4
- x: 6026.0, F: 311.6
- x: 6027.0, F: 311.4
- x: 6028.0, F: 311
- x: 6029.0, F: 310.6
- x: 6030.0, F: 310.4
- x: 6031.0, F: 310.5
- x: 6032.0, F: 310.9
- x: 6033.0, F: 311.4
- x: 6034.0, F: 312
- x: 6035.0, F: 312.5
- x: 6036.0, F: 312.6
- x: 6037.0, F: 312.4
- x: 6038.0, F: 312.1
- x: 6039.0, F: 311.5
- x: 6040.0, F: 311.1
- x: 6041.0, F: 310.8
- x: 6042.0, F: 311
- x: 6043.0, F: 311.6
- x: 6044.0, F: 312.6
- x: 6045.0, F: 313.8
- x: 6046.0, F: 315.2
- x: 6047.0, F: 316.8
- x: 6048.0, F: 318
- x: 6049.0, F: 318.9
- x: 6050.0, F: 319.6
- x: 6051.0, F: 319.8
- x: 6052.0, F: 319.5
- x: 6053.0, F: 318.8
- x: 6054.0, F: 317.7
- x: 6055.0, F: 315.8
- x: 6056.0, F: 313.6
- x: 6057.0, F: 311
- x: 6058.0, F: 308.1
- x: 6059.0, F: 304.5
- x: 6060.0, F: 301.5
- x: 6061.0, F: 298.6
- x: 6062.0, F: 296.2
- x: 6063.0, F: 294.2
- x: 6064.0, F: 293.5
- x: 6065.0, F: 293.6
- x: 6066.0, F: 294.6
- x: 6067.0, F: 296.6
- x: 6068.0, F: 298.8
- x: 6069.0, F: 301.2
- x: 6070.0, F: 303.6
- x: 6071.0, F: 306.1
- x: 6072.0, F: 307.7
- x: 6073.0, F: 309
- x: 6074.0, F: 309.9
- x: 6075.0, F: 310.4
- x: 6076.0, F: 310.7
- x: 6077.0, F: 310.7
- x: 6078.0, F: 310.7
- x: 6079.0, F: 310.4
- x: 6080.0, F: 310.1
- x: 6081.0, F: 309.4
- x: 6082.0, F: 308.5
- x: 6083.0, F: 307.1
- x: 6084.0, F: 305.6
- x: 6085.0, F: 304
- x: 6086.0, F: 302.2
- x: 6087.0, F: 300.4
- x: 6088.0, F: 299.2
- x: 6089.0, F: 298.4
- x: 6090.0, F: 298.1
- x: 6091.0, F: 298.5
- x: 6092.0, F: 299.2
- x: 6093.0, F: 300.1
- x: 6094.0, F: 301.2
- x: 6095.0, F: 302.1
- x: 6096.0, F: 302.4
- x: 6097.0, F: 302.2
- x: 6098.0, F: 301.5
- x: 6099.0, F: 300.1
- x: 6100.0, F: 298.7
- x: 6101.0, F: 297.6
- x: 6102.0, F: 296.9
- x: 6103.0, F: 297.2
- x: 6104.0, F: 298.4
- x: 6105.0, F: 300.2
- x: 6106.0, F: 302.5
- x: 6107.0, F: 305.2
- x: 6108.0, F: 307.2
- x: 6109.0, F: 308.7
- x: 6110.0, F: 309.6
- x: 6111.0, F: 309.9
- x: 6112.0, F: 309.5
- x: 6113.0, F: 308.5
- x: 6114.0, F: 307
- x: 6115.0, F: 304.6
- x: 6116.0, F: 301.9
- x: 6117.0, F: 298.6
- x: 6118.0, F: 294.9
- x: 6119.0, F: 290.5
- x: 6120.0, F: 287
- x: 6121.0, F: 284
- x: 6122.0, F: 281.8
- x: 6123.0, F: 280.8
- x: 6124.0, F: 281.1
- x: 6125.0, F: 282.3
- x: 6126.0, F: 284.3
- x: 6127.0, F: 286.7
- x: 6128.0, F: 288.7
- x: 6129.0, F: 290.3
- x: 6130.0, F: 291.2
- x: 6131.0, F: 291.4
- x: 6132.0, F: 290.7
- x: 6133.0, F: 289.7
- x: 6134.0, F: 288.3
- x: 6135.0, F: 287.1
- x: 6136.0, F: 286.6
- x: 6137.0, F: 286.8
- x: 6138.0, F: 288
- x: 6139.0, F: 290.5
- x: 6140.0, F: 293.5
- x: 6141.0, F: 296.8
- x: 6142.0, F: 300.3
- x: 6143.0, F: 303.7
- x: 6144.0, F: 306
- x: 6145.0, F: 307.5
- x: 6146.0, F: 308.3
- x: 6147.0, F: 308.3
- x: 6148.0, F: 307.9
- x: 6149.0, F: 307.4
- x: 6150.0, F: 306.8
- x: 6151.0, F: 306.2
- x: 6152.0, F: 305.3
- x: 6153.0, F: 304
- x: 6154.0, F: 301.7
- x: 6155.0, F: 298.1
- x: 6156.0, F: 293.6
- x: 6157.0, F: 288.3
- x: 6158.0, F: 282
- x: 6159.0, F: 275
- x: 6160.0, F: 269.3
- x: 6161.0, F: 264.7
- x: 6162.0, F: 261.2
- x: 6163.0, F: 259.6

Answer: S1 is 2.0 angstrom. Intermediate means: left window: 290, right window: 303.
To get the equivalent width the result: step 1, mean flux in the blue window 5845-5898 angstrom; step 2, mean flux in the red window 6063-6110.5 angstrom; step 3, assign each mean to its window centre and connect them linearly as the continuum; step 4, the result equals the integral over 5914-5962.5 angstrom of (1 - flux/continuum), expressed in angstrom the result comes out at -2.2 angstrom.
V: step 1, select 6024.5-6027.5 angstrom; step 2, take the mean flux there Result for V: 311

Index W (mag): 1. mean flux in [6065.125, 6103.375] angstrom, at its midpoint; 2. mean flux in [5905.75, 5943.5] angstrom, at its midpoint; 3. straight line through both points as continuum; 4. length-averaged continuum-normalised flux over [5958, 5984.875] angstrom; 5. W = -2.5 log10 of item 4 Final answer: 0.01 mag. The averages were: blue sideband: 308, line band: 303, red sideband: 303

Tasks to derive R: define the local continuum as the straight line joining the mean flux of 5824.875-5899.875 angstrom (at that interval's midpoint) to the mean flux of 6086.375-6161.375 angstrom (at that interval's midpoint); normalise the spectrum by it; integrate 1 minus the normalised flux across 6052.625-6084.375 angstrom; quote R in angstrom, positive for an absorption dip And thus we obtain -1.1 angstrom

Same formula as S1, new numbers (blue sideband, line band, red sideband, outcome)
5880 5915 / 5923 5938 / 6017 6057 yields -1.27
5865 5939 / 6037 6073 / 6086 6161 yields -1.81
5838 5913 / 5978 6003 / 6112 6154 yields -1.12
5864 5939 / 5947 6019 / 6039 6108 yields -1.39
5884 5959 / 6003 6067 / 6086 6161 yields -3.04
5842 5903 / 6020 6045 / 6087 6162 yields -1.64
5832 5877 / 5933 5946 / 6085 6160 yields -0.29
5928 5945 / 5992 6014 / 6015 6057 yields 0.76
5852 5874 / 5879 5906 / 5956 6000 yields 3.61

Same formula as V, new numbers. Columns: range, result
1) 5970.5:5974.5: 309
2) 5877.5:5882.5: 293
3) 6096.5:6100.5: 301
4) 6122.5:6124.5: 281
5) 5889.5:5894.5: 226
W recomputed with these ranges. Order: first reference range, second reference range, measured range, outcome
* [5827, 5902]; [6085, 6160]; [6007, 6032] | -0.04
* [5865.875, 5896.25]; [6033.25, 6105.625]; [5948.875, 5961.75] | -0.03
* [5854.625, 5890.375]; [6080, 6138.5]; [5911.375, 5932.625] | -0.06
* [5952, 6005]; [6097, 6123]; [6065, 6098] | -0.01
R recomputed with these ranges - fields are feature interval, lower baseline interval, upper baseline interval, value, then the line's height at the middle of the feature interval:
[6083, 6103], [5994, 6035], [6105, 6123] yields 0.0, 301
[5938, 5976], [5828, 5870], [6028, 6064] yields 1.2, 312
